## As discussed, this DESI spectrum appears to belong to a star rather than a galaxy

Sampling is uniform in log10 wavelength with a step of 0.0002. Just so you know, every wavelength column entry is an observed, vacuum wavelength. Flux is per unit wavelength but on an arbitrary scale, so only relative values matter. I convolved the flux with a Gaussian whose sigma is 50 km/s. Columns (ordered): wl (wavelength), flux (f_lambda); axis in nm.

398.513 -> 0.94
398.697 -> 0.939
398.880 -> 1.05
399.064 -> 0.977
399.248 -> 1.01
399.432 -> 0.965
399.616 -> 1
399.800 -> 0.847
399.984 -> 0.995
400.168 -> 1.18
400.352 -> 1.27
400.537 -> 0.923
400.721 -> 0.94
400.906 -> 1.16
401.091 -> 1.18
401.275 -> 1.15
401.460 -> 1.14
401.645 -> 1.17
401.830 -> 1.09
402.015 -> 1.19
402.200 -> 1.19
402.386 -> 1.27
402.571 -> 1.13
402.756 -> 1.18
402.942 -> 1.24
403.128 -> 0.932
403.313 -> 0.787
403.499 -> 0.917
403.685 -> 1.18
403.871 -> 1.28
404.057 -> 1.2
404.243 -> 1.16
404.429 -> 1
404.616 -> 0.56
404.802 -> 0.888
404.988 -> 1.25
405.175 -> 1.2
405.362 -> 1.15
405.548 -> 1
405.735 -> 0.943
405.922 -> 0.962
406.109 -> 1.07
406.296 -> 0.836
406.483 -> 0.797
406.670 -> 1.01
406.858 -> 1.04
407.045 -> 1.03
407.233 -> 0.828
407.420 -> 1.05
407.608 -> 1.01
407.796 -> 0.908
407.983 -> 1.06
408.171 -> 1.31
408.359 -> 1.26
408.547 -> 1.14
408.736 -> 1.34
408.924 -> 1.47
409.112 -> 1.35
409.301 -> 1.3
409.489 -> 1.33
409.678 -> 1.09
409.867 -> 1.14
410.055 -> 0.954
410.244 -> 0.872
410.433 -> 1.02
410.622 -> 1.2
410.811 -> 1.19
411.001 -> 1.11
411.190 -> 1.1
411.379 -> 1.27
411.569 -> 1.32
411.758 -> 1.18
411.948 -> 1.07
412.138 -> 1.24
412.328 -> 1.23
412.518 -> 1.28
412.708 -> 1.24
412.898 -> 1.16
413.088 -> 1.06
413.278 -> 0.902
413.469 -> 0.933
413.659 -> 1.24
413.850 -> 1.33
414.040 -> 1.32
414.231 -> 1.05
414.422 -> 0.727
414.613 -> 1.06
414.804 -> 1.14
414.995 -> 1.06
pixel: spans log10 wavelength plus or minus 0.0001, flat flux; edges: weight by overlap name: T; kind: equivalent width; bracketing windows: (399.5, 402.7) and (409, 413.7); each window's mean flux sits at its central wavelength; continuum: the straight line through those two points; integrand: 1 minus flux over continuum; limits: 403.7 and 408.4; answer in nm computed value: 0.40 nm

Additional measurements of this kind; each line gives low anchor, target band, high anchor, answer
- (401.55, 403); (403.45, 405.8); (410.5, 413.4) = 0.234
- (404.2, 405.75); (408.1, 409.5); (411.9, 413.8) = -0.305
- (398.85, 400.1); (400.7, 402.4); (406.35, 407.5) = -0.315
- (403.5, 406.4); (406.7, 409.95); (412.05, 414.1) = -0.169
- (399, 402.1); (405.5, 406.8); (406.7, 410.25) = 0.198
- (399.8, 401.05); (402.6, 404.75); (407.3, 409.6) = 0.157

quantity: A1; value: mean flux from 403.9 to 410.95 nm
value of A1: 1.08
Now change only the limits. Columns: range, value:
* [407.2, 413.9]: 1.15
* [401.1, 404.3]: 1.13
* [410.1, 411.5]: 1.11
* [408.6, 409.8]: 1.3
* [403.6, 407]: 1.03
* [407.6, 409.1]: 1.21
